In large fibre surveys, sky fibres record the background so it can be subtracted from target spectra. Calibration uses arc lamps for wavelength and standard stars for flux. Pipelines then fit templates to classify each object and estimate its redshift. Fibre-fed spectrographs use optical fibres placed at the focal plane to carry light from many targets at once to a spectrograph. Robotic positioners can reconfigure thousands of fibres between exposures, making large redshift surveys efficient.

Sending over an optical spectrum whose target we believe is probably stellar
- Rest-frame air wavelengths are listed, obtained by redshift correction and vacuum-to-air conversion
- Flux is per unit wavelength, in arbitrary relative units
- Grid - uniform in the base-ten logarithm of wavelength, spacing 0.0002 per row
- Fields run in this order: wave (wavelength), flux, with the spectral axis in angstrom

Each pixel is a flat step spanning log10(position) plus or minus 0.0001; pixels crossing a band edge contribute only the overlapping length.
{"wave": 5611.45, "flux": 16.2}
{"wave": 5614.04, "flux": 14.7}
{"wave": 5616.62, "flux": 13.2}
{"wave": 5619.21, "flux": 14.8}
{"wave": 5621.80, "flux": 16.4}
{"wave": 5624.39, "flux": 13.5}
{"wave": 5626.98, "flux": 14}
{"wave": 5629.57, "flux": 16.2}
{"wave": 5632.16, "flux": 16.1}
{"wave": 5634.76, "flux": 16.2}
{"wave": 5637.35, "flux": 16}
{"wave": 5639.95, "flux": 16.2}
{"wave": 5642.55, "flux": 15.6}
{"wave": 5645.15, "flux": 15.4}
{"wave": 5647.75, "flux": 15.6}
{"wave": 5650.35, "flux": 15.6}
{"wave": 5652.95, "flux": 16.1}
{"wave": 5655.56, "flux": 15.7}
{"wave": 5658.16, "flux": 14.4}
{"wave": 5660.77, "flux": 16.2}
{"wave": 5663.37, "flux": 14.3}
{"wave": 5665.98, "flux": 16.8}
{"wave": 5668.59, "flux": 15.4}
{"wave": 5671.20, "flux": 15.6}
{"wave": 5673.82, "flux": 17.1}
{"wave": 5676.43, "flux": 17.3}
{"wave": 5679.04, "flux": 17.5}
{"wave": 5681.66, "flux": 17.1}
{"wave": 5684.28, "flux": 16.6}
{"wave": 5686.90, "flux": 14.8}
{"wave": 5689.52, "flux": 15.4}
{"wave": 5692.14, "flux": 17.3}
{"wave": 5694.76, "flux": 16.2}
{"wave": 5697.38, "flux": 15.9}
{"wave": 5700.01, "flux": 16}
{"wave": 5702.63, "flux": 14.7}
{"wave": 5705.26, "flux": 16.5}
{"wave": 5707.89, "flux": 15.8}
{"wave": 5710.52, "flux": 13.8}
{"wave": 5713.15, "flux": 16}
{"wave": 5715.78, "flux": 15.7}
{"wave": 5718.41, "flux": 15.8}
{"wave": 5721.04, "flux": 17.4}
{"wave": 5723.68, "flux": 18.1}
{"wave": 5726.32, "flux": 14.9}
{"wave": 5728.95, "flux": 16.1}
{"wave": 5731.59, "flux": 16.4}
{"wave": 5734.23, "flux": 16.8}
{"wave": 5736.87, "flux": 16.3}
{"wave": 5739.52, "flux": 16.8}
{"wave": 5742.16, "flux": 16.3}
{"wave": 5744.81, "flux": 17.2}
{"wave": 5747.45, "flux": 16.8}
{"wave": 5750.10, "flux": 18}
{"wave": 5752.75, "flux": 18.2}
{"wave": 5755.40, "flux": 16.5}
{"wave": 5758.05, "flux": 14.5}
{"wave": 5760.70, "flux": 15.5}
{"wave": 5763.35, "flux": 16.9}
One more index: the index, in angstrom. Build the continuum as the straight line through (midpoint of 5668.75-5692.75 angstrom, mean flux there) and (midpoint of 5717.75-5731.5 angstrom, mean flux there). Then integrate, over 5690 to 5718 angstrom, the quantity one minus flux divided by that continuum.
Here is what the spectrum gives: 1.2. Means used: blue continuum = 16.4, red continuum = 16.5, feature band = 15.8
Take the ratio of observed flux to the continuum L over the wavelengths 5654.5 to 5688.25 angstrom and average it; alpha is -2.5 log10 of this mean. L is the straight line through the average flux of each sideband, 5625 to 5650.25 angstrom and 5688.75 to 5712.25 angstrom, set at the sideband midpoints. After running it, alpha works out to -0.03 mag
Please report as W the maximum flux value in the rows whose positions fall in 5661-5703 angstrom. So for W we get 17.5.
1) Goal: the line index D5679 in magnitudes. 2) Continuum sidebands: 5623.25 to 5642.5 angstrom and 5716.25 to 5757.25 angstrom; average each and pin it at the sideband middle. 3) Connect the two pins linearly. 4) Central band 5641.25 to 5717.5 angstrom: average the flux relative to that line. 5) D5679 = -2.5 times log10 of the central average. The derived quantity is 0.01 mag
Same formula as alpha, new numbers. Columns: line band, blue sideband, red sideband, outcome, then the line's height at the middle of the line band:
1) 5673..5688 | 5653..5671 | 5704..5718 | -0.081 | 15.5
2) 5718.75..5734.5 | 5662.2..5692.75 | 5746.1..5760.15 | 0.001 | 16.6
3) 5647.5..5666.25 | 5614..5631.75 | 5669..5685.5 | 0.034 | 16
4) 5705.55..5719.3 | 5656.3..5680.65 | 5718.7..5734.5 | 0.064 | 16.4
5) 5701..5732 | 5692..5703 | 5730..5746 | 0.025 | 16.3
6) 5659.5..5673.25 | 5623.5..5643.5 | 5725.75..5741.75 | 0.002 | 15.8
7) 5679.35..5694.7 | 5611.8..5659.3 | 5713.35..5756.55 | -0.018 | 16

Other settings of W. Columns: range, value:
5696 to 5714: 16.5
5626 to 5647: 16.2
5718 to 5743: 18.1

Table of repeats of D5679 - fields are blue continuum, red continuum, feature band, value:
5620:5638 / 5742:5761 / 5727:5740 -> 0.009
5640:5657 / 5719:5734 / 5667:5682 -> -0.043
